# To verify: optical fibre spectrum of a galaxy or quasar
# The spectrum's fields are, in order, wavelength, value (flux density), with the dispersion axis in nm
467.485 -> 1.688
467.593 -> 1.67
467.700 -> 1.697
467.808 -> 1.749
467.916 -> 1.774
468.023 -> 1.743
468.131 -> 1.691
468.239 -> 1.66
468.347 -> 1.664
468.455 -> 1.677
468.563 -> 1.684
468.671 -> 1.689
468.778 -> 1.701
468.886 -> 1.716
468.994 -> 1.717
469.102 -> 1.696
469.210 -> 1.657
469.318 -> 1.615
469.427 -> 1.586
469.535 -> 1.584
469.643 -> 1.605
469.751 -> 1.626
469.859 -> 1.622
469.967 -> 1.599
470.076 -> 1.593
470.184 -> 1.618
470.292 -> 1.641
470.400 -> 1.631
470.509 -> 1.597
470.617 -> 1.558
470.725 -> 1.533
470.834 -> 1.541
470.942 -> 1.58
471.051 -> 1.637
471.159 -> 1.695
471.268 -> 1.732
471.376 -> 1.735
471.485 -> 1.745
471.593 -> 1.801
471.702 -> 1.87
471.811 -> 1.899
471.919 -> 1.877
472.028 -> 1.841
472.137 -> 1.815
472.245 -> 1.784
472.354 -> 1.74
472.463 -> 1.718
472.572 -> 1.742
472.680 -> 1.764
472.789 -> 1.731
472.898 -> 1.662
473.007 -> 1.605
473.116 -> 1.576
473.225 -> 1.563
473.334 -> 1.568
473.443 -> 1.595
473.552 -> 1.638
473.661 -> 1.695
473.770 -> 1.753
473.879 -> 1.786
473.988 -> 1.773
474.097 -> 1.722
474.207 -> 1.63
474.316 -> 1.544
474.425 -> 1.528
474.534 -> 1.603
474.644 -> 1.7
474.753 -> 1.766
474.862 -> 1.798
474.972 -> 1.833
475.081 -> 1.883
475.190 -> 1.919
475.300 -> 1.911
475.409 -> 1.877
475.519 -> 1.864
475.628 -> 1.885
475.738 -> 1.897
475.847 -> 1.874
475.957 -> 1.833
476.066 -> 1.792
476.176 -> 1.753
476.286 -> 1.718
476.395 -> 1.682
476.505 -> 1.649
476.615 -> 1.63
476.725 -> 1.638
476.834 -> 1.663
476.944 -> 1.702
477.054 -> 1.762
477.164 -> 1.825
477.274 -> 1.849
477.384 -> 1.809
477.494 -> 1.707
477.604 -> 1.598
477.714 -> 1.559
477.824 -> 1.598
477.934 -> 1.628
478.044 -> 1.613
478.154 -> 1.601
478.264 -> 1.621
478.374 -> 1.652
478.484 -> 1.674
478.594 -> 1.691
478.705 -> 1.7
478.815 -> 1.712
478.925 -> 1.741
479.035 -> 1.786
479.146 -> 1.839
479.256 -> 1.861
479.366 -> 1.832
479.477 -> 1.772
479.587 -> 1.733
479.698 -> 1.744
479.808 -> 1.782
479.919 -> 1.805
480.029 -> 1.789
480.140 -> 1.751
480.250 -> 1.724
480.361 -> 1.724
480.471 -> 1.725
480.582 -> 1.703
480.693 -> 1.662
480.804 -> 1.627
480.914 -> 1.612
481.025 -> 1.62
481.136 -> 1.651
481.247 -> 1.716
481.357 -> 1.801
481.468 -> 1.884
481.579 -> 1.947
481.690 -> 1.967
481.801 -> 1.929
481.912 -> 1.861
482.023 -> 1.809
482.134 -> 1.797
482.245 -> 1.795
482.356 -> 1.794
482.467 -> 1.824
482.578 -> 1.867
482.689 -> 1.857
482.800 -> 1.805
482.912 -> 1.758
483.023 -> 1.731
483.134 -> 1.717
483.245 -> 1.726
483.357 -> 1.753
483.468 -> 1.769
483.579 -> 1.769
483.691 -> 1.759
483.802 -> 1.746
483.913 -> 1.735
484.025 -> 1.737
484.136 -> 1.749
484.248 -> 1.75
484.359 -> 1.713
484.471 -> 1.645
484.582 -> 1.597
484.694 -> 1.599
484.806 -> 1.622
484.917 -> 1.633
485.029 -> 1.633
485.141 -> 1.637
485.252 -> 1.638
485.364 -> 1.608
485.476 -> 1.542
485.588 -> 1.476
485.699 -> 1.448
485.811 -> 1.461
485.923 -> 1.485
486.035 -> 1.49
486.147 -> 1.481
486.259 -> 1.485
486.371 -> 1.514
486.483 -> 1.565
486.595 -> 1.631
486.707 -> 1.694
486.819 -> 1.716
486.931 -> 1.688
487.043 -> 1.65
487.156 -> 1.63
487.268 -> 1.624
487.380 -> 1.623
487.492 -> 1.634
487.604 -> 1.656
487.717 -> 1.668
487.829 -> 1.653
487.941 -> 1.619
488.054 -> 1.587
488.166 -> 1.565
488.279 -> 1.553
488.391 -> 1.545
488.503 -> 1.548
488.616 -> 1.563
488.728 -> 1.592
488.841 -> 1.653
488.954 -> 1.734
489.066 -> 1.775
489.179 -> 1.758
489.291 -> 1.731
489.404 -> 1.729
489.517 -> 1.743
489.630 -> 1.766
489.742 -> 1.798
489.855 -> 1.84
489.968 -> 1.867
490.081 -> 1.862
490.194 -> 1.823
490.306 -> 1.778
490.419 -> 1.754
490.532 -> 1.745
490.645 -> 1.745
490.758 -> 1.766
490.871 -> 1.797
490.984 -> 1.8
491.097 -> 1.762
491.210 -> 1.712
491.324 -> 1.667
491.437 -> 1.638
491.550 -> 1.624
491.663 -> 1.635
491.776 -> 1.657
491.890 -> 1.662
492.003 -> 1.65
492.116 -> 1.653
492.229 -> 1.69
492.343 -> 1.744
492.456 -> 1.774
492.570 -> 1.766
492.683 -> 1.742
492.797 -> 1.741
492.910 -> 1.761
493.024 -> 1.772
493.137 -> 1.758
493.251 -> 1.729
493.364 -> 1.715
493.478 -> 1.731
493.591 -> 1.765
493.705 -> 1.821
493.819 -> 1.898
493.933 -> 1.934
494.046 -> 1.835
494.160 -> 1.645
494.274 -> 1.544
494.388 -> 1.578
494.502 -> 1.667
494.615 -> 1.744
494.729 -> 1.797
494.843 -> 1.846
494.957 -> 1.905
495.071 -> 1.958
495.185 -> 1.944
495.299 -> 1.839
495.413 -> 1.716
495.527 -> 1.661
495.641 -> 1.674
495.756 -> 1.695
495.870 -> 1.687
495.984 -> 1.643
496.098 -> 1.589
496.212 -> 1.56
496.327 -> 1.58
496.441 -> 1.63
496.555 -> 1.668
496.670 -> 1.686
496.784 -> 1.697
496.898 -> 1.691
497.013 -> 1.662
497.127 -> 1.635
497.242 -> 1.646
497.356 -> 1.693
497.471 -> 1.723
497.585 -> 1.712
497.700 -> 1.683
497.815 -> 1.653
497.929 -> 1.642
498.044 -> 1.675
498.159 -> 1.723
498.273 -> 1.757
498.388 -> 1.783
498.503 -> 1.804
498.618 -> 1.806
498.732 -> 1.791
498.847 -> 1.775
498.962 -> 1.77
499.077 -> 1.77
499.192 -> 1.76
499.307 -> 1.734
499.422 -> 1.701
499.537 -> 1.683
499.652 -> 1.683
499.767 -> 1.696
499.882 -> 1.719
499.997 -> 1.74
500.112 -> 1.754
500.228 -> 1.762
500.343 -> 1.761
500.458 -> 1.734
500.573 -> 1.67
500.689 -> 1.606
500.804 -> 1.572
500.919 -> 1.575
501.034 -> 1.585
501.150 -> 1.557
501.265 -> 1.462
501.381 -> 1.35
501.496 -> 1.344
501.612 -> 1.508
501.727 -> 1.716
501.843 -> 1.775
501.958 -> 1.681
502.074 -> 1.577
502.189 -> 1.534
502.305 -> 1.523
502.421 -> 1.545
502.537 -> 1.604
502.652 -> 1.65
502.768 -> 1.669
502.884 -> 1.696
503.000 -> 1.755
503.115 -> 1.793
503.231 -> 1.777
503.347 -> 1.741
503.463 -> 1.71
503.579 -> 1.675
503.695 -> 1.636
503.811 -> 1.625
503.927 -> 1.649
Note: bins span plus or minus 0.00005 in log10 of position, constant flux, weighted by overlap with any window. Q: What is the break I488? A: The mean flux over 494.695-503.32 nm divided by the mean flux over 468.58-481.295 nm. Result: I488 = 0.99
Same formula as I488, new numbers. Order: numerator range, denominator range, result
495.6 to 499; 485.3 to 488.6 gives 1.07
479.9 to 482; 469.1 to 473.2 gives 1.05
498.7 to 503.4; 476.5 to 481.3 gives 0.97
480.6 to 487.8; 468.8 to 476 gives 0.99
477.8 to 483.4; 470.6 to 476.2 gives 1.01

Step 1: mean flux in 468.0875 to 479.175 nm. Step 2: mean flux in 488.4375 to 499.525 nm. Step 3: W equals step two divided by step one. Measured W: 1.01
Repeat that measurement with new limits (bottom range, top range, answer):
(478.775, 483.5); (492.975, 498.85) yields 0.97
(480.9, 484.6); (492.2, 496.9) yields 0.98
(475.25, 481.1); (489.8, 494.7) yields 1.00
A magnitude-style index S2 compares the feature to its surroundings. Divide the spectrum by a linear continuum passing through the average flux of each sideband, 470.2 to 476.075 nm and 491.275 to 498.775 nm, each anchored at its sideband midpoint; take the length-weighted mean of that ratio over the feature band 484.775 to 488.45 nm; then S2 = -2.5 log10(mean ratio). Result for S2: 0.086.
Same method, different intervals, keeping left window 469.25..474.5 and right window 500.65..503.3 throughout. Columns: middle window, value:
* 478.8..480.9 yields -0.06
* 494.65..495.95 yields -0.11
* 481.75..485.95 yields -0.04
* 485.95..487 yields 0.04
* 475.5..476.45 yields -0.09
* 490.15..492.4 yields -0.06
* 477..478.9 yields -0.02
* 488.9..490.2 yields -0.10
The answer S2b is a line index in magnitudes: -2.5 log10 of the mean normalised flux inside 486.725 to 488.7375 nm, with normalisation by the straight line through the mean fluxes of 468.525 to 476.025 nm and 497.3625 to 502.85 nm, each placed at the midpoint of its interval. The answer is 0.04 mag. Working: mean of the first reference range 1.71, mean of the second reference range 1.67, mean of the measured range 1.62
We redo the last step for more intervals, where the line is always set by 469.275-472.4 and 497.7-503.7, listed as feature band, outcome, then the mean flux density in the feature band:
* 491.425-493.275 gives -0.021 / 1.71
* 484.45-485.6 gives 0.046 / 1.61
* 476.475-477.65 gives -0.023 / 1.71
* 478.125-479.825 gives -0.037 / 1.74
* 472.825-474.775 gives 0.019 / 1.65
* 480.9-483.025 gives -0.081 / 1.81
